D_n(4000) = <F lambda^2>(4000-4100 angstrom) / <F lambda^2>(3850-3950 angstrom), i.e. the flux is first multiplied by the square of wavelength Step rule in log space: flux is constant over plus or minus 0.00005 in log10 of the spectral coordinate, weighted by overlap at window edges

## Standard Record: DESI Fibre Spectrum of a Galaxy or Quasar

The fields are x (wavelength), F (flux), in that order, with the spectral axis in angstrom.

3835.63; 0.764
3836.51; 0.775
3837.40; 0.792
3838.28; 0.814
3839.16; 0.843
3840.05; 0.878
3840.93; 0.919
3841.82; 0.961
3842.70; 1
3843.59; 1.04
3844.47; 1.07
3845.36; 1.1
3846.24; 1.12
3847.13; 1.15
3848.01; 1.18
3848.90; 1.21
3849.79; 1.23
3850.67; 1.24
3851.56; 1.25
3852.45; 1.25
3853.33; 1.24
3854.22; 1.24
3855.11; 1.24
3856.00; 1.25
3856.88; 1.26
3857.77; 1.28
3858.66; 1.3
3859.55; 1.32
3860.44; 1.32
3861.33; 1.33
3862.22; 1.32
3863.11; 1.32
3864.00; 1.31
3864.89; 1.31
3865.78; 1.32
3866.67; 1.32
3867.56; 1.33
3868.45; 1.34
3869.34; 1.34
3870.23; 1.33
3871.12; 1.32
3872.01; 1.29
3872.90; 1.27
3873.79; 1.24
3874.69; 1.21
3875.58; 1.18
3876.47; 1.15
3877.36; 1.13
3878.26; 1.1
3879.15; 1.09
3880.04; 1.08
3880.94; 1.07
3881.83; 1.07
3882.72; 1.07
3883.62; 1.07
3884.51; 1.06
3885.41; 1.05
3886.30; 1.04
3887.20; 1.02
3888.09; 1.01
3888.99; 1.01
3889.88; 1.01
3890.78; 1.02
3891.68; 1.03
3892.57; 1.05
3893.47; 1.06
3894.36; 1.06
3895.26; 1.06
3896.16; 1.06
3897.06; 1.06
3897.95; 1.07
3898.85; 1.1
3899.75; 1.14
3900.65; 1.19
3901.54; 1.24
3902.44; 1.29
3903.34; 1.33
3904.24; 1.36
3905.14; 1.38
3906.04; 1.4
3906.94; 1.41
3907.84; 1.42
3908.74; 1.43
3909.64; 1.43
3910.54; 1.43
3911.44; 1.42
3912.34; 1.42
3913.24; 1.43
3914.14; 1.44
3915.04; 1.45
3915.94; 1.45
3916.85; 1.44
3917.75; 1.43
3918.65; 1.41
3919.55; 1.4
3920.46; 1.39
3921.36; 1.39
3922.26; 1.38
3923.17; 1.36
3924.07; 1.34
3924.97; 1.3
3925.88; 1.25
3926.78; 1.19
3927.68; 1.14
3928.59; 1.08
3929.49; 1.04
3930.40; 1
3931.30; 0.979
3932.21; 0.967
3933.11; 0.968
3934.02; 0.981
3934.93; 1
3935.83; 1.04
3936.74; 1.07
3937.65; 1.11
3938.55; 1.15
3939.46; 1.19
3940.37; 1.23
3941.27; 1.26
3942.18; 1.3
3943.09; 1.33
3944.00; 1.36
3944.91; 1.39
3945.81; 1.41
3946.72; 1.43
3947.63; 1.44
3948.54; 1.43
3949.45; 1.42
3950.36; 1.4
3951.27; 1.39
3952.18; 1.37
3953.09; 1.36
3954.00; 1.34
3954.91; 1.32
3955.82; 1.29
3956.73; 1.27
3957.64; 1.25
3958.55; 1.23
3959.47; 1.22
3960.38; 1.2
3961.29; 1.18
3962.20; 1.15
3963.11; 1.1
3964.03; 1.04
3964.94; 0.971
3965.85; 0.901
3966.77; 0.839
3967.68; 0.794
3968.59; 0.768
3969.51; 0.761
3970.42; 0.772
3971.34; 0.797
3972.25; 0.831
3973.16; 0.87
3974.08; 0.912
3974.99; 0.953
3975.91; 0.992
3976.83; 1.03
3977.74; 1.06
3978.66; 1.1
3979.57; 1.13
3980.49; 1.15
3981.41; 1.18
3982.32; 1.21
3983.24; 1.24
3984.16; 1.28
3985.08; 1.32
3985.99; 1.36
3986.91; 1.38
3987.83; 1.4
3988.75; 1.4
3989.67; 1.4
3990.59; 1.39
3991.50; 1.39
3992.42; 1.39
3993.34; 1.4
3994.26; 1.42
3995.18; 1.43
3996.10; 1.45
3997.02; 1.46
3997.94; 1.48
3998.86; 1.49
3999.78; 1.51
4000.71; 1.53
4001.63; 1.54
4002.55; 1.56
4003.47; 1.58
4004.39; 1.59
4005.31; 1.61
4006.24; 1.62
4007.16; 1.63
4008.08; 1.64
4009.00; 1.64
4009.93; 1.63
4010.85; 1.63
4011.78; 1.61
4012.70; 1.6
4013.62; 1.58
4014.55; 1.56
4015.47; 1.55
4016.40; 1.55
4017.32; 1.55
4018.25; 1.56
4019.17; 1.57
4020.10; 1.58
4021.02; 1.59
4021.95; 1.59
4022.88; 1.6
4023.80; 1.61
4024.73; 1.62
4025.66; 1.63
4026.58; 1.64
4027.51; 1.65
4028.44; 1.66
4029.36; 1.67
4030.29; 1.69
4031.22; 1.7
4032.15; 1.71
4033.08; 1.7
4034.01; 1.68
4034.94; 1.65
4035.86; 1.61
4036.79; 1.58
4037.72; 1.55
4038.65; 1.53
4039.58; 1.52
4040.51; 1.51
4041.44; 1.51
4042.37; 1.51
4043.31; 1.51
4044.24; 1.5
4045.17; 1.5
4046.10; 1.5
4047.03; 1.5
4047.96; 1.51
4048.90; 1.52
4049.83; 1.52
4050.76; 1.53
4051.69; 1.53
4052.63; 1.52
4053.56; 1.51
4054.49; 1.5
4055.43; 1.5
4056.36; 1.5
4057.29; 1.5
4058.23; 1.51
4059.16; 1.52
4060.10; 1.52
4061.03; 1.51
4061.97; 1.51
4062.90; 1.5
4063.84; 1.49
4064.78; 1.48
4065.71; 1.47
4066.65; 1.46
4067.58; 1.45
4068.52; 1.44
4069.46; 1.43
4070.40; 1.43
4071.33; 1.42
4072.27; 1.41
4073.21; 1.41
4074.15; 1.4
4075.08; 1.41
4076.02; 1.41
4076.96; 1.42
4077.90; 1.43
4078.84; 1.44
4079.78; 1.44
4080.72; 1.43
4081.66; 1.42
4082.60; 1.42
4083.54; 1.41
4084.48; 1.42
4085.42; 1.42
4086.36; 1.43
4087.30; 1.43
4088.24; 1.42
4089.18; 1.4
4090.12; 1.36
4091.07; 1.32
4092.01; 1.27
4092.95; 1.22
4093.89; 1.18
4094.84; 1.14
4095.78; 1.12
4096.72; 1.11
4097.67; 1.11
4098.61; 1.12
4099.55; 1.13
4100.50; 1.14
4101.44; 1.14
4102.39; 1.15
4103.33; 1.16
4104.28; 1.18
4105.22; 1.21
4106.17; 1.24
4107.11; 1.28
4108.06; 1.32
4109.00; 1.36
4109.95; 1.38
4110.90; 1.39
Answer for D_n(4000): 1.30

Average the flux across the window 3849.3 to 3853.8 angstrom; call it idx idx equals 1.24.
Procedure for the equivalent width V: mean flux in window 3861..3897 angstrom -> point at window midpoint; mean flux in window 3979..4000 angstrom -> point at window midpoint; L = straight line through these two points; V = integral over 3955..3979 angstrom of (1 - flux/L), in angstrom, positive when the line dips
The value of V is 5.5 angstrom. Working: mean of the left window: 1.16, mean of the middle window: 1.01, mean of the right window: 1.36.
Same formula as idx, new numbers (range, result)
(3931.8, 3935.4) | 0.98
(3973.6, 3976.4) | 0.95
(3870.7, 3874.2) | 1.28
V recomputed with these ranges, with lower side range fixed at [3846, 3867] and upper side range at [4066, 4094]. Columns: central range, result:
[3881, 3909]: 3.11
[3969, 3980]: 3.32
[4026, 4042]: -2.88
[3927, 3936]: 1.97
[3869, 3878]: 0.23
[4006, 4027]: -3.64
